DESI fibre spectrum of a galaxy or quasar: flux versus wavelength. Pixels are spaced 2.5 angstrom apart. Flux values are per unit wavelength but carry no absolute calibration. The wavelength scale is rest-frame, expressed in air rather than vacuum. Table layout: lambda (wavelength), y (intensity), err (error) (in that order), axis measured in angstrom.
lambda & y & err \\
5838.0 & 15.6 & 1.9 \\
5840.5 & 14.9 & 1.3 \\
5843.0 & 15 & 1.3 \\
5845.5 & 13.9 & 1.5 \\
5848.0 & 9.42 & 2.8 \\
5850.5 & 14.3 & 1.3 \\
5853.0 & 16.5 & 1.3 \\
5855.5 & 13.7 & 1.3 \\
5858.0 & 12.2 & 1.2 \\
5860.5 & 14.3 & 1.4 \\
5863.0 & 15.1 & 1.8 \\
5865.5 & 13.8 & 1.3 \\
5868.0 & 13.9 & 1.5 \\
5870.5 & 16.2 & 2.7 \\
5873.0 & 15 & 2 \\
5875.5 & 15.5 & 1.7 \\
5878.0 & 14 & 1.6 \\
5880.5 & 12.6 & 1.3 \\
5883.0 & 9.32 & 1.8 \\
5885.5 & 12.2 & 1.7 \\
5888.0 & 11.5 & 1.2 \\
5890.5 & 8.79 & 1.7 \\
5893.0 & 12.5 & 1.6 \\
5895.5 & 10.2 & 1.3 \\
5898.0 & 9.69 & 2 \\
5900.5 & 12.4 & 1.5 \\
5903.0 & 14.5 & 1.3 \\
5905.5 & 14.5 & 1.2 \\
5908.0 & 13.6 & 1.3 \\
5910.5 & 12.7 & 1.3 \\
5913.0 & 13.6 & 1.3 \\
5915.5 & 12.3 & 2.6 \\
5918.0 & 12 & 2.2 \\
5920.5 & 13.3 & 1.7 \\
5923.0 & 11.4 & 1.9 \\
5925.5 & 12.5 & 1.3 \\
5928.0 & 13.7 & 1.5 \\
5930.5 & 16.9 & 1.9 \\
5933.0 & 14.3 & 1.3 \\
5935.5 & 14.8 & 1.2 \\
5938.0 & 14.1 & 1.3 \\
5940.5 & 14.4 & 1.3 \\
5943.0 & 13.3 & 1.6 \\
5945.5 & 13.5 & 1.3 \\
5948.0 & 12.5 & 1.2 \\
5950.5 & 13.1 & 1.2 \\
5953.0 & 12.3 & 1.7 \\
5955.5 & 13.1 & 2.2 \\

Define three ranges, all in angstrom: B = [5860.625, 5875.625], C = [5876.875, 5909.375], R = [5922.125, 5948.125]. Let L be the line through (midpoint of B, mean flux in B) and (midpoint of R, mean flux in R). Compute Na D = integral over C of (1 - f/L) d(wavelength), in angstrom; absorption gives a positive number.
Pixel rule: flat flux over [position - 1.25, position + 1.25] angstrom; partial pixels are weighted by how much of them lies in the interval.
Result 5.6 angstrom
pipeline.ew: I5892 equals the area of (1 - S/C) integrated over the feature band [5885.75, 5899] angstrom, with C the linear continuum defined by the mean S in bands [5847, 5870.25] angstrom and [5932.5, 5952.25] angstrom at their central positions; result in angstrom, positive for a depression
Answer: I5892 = 3.0 angstrom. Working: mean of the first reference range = 13.8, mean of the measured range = 10.7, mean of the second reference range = 13.7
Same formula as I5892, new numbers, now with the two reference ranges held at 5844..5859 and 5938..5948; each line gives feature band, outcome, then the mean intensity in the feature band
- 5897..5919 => 1.1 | 12.9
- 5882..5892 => 2.2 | 10.5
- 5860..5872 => -1.1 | 14.7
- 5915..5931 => 0.6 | 13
